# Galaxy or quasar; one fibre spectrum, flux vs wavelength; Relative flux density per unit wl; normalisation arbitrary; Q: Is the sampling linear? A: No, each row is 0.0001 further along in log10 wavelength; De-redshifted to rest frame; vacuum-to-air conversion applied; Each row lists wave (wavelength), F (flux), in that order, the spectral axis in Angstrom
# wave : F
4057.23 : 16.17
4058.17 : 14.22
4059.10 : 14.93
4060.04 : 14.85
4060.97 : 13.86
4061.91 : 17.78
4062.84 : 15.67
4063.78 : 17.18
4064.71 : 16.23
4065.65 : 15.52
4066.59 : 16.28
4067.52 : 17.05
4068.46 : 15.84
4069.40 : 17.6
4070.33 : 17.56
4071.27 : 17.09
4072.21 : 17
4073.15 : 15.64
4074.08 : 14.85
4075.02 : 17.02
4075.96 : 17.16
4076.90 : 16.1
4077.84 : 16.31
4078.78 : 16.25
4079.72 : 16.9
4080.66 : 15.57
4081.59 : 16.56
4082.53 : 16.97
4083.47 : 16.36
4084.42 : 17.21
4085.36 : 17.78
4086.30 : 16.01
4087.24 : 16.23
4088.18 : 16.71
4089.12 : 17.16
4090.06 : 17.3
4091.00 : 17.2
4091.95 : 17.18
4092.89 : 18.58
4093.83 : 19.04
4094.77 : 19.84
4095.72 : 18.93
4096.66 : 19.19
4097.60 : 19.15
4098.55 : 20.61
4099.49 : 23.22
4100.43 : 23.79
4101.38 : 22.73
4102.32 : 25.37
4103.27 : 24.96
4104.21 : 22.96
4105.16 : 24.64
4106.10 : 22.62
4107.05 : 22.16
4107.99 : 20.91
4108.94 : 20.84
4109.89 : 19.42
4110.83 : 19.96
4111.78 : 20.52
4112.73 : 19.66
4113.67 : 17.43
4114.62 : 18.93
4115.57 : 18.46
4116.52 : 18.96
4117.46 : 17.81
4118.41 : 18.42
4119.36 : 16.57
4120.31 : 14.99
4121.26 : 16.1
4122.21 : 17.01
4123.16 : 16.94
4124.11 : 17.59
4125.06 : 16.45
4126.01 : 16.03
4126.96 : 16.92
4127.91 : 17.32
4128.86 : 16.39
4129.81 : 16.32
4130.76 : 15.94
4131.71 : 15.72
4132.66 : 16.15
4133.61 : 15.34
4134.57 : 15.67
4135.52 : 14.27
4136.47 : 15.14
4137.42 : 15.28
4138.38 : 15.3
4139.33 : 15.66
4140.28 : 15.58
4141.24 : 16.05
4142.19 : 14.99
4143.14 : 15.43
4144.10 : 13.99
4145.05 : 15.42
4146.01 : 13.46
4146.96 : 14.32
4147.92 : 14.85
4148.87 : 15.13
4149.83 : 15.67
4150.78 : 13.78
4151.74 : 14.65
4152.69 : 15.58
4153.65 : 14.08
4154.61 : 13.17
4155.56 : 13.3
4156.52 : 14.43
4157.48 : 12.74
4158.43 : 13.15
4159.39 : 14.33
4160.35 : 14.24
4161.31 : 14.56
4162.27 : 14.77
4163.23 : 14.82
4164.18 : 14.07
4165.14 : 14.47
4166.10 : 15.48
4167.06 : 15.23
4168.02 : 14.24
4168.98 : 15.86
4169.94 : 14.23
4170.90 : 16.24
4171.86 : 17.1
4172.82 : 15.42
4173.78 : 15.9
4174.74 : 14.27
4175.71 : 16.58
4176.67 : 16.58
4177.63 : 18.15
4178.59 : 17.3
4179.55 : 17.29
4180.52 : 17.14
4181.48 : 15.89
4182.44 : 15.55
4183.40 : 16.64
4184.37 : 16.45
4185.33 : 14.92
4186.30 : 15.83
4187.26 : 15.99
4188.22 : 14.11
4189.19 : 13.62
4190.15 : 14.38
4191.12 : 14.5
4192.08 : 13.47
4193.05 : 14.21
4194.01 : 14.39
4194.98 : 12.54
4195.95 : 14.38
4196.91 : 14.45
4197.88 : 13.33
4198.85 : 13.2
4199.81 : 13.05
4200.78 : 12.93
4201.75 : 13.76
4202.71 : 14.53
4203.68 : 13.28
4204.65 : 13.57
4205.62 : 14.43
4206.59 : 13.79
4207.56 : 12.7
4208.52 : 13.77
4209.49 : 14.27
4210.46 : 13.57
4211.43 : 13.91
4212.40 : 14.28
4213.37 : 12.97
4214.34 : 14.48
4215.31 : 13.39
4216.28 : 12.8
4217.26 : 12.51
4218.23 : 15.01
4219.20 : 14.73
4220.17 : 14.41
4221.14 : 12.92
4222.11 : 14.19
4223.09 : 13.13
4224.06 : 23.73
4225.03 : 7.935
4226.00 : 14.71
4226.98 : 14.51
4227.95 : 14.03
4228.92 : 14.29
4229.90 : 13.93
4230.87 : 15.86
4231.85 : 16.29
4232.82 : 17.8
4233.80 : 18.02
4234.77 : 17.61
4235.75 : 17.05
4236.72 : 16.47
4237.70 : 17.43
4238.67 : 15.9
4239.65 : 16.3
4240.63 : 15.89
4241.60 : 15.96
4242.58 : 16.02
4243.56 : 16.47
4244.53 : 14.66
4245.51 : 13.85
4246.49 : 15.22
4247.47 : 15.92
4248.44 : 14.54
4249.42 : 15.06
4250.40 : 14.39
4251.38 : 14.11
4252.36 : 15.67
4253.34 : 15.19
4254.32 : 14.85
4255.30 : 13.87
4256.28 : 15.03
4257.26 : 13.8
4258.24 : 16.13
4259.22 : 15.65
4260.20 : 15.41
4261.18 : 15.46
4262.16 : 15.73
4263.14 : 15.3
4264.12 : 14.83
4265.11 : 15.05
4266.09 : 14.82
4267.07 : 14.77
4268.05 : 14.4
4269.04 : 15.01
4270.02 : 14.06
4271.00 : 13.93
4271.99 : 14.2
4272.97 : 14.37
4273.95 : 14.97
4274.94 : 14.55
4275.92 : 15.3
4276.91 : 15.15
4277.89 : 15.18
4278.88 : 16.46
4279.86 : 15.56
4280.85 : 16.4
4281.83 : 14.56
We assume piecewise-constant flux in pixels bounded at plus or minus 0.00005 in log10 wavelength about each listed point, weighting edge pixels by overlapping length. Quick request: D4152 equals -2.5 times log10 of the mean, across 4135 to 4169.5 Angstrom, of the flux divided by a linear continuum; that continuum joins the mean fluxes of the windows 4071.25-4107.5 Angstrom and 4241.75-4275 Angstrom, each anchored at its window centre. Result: 0.18 mag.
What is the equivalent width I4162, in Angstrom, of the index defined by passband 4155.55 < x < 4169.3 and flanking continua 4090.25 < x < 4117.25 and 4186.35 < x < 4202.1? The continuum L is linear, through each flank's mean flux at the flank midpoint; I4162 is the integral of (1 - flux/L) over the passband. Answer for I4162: 1.6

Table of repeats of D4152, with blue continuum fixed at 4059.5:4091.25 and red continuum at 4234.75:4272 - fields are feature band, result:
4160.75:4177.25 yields 0.038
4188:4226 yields 0.126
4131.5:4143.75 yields 0.045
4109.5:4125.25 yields -0.113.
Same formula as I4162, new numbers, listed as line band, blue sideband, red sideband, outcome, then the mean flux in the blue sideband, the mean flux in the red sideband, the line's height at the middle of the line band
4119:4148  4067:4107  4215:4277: 2.98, 18.5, 15.1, 17.5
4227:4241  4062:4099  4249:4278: -0.85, 17.1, 14.9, 15.2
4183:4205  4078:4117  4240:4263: 3.30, 19.4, 15.2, 16.7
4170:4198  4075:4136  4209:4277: 1.70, 18.3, 15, 16.4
